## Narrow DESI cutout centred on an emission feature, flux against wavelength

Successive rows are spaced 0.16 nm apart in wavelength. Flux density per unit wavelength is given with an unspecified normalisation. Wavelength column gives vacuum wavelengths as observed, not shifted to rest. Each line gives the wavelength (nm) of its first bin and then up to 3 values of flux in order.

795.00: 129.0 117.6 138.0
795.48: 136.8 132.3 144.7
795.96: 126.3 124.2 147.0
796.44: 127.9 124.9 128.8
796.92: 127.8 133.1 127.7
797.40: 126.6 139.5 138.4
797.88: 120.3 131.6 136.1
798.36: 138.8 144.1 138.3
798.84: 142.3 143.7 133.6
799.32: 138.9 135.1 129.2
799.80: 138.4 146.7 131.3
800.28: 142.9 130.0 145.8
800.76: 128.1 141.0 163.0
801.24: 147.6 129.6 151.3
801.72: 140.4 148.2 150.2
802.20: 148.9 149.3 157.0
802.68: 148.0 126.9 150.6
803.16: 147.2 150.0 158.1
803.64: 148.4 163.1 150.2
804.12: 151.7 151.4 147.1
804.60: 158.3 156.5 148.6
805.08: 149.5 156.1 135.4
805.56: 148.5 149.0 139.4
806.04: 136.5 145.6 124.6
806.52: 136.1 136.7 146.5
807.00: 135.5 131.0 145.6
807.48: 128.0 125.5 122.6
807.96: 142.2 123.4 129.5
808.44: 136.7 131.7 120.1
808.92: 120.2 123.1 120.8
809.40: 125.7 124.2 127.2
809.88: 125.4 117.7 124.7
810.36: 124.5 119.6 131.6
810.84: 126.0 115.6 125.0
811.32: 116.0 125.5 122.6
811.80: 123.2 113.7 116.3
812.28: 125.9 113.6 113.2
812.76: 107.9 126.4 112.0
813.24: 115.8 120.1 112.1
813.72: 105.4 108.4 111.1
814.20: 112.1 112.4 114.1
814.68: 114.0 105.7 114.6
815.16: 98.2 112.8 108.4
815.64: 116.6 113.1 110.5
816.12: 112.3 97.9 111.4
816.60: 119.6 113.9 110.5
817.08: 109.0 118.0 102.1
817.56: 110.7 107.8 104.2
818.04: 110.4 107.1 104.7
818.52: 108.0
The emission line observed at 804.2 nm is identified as C III] 1909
